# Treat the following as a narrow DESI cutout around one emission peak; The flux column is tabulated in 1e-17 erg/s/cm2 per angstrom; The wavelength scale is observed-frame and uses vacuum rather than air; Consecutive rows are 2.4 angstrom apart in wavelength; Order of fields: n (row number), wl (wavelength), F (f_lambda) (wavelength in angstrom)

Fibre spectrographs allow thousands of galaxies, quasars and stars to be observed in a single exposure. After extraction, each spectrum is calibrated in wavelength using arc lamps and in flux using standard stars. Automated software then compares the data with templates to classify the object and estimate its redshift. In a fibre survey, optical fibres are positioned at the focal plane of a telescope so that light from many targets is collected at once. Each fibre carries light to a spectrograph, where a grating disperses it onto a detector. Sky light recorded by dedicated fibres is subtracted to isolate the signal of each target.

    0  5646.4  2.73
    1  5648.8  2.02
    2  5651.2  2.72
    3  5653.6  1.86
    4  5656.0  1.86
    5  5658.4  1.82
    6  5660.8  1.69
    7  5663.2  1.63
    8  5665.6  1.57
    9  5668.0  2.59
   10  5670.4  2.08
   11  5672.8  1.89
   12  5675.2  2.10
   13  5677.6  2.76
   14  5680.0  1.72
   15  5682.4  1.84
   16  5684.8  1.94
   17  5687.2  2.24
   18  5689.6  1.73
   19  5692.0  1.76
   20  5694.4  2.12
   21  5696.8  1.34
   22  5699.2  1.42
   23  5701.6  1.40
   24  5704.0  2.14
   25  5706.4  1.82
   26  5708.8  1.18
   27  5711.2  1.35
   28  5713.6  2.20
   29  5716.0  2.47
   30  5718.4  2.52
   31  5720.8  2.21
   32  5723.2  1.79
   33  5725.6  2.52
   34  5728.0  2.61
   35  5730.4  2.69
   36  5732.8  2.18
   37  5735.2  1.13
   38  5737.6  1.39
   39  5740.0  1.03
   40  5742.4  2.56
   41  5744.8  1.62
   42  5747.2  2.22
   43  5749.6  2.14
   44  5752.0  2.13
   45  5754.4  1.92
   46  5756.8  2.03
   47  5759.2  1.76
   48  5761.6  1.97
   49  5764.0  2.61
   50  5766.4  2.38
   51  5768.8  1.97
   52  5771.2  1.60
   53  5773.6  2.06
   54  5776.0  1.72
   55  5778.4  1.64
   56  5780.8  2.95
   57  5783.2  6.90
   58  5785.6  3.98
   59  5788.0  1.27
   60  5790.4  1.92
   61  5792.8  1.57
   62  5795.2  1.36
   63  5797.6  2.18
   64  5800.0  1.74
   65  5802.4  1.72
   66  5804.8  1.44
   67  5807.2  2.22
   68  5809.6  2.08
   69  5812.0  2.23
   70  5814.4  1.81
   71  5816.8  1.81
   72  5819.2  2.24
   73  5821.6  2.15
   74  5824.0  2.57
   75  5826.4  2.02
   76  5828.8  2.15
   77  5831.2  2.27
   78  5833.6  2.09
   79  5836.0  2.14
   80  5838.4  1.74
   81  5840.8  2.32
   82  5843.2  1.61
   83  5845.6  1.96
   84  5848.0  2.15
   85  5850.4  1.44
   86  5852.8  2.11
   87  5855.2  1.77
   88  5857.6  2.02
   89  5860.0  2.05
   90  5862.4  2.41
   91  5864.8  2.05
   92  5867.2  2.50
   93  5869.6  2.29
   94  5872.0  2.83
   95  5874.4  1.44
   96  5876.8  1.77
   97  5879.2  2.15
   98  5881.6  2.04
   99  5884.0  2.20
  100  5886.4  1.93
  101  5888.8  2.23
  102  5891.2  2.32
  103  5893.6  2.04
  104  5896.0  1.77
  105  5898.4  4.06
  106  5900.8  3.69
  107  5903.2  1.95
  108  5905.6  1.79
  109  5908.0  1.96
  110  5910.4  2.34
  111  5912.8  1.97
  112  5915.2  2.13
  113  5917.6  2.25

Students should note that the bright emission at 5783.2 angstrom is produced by H-beta 4861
